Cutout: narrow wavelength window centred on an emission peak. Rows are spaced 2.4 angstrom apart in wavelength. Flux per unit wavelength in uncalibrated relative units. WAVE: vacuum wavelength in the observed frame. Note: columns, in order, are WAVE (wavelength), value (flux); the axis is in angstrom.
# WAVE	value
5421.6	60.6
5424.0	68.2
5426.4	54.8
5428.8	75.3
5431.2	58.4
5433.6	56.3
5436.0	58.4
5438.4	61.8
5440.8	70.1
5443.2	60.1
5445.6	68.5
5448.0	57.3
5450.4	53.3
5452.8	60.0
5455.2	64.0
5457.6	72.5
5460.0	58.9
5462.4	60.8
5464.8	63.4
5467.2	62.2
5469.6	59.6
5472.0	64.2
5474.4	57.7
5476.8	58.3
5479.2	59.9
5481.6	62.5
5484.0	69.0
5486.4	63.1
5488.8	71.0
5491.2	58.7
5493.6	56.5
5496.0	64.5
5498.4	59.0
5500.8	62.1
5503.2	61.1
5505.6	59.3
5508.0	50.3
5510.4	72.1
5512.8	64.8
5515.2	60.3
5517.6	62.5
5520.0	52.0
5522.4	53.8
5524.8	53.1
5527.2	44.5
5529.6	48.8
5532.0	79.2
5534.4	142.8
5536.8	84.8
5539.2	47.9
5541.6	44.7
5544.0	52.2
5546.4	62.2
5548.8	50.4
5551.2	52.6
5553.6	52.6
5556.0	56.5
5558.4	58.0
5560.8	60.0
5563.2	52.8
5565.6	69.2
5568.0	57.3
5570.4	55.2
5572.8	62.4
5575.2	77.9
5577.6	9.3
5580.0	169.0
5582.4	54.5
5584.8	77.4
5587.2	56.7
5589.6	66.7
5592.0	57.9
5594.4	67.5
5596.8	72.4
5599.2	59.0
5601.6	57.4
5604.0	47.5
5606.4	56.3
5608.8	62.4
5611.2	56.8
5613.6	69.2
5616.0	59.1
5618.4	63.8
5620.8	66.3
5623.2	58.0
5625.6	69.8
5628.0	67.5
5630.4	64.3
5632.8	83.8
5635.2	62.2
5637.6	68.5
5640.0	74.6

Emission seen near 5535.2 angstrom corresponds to Hbeta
